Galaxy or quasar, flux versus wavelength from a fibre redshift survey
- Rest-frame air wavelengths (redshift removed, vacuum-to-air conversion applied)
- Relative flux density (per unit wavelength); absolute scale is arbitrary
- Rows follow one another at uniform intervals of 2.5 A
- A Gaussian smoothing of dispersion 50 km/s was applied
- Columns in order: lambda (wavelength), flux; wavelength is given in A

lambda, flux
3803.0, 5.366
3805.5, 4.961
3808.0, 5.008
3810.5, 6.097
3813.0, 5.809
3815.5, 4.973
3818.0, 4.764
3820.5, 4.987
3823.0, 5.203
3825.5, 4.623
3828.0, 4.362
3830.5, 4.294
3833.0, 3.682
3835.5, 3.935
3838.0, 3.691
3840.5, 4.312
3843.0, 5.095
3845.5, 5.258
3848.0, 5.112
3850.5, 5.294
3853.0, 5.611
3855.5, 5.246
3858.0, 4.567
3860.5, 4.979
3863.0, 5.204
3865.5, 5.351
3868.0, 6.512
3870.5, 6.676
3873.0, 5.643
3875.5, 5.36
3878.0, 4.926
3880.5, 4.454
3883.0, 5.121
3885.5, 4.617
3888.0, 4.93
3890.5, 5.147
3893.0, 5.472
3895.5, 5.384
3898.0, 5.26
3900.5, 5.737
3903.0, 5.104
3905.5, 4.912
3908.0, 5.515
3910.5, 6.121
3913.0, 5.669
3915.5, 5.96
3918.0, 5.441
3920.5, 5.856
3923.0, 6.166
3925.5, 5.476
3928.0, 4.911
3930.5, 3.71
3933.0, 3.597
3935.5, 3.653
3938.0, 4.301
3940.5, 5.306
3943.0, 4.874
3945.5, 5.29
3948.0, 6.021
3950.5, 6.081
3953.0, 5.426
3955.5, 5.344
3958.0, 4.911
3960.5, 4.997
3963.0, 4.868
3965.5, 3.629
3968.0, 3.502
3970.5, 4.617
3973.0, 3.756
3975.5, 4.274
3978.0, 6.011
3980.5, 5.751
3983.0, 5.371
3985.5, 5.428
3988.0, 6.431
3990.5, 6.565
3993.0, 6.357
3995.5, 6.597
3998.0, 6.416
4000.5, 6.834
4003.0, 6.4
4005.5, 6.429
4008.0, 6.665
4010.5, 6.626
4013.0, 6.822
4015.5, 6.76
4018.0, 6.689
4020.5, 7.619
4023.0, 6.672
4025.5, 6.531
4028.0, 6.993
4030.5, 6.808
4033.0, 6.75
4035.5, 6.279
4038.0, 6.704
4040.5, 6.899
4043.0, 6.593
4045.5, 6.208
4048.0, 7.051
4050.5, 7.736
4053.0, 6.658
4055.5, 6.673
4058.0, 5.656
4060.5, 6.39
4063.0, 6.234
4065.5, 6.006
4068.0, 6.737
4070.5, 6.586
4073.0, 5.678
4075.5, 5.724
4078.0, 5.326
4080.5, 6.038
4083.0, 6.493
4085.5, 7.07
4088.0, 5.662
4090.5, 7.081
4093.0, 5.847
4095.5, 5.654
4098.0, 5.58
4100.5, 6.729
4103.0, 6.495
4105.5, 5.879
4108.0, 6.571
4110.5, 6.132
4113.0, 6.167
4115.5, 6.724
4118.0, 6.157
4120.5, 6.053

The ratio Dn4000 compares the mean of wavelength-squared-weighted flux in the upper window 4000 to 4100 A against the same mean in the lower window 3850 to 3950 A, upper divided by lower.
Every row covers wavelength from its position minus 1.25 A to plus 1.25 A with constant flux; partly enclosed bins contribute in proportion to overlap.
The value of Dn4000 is 1.33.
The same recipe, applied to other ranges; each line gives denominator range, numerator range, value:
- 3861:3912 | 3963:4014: 1.12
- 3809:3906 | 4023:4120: 1.40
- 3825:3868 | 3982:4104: 1.48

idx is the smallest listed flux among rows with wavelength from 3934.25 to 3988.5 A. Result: 3.502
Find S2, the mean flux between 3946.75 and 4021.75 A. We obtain 5.77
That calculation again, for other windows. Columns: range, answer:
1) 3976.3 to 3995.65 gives 5.99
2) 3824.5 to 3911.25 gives 5.07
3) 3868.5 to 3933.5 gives 5.31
